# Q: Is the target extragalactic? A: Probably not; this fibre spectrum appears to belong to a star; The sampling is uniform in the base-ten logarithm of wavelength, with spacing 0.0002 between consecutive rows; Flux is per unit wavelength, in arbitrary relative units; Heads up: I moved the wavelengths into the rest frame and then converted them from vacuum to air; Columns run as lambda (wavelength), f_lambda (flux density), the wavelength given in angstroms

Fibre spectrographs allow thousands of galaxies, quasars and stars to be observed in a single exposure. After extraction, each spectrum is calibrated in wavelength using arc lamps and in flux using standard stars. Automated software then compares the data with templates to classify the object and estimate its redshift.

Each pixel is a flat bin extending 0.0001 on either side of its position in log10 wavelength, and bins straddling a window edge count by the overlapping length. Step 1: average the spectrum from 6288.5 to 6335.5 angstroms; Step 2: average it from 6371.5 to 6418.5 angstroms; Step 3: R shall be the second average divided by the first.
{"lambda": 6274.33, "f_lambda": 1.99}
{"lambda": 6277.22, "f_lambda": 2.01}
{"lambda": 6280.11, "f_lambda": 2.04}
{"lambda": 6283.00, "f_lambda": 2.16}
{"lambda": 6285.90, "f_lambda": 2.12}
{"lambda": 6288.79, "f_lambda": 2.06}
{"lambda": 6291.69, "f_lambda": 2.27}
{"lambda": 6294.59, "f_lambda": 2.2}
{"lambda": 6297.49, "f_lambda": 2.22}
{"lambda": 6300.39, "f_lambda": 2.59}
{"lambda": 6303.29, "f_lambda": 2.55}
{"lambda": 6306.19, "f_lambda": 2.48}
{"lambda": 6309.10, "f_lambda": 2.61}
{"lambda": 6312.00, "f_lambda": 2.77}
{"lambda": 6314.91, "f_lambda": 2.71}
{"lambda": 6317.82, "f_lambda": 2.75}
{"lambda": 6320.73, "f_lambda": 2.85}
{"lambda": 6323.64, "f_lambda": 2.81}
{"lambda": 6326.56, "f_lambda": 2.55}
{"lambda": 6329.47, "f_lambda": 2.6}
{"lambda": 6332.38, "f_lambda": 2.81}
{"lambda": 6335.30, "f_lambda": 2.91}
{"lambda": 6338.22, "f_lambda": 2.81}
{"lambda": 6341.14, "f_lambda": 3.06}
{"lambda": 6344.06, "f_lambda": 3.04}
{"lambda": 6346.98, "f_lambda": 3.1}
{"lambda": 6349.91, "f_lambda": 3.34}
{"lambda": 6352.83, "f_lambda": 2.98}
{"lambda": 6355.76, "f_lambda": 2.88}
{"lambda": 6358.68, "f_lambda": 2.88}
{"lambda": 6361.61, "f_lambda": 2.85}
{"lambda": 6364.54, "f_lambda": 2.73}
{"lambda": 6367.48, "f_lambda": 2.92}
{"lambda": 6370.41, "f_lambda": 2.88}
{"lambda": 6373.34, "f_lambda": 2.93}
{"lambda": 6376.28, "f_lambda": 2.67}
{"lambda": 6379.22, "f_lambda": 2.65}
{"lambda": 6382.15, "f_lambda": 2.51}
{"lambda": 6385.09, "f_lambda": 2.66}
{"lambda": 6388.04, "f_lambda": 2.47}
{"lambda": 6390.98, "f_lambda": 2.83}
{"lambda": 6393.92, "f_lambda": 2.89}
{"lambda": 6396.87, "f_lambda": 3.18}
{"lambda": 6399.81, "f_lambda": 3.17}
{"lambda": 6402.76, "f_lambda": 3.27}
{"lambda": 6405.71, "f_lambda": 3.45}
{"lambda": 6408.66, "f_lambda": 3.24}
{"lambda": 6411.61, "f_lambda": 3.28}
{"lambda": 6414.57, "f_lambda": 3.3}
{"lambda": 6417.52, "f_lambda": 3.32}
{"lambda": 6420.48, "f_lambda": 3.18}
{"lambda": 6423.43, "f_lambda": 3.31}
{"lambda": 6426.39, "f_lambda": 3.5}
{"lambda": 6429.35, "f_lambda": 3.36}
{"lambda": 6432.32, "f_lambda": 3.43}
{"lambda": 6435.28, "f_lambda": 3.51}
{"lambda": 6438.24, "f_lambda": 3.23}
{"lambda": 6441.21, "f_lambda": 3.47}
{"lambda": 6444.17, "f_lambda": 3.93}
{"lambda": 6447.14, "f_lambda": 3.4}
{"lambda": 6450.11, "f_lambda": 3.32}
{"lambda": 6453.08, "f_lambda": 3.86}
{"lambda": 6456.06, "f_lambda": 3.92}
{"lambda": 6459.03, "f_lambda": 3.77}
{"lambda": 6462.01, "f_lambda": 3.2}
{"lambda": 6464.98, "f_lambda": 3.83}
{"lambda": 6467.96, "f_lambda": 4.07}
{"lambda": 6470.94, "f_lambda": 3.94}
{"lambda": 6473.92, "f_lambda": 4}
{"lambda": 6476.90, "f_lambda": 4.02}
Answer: 1.16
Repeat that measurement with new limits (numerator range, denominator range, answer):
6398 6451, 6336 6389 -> 1.18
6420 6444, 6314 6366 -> 1.19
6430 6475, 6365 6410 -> 1.25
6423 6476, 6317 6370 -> 1.26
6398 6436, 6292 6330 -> 1.29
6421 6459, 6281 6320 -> 1.45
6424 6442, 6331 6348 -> 1.15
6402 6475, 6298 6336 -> 1.32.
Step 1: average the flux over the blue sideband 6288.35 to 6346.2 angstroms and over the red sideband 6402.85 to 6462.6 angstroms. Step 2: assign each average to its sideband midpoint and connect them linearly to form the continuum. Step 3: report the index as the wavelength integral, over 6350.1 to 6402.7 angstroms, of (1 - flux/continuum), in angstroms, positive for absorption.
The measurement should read 3.5 angstroms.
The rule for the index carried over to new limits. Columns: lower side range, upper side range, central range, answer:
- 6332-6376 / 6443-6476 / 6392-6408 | 0.53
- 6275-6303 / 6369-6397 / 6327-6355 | -4.95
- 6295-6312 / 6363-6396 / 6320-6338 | -1.21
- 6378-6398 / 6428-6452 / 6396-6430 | -2.38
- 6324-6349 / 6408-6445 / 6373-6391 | 2.77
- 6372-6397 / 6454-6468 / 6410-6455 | -1.03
